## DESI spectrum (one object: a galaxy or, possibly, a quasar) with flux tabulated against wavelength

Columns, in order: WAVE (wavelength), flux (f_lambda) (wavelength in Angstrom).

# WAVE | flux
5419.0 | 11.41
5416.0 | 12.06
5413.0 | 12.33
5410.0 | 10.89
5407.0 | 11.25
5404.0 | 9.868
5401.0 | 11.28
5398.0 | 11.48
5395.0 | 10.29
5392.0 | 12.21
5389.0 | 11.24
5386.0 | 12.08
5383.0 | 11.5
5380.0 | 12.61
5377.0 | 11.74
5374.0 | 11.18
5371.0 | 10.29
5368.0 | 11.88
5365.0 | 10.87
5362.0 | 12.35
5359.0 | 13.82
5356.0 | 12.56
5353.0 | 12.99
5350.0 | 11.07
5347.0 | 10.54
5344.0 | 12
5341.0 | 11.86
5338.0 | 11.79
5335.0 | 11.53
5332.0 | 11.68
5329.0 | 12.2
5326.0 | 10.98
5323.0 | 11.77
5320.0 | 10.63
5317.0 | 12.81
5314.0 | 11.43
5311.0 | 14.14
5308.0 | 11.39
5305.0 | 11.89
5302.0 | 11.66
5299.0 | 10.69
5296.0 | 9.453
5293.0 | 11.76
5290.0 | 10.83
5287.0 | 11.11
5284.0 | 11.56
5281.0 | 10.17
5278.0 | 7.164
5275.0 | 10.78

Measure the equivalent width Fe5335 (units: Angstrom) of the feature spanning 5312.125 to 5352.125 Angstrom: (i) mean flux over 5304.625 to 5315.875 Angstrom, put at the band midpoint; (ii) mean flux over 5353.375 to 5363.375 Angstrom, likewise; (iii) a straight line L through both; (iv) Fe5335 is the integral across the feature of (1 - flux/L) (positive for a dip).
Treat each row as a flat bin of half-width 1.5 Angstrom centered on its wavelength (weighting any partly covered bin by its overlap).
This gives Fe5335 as 3.0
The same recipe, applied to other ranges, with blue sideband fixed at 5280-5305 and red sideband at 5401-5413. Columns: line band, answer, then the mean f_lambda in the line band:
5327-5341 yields -1.0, 11.8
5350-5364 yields -2.2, 12.7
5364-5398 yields -1.5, 11.5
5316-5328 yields -0.6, 11.5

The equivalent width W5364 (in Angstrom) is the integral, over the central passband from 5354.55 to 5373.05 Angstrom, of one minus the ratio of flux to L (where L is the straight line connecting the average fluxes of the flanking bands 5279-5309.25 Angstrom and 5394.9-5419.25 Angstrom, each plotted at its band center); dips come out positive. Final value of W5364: -1.3 Angstrom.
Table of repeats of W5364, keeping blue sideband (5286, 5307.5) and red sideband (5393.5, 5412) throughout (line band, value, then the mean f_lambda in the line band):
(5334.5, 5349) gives -0.7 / 11.5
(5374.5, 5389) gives -1.2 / 11.9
